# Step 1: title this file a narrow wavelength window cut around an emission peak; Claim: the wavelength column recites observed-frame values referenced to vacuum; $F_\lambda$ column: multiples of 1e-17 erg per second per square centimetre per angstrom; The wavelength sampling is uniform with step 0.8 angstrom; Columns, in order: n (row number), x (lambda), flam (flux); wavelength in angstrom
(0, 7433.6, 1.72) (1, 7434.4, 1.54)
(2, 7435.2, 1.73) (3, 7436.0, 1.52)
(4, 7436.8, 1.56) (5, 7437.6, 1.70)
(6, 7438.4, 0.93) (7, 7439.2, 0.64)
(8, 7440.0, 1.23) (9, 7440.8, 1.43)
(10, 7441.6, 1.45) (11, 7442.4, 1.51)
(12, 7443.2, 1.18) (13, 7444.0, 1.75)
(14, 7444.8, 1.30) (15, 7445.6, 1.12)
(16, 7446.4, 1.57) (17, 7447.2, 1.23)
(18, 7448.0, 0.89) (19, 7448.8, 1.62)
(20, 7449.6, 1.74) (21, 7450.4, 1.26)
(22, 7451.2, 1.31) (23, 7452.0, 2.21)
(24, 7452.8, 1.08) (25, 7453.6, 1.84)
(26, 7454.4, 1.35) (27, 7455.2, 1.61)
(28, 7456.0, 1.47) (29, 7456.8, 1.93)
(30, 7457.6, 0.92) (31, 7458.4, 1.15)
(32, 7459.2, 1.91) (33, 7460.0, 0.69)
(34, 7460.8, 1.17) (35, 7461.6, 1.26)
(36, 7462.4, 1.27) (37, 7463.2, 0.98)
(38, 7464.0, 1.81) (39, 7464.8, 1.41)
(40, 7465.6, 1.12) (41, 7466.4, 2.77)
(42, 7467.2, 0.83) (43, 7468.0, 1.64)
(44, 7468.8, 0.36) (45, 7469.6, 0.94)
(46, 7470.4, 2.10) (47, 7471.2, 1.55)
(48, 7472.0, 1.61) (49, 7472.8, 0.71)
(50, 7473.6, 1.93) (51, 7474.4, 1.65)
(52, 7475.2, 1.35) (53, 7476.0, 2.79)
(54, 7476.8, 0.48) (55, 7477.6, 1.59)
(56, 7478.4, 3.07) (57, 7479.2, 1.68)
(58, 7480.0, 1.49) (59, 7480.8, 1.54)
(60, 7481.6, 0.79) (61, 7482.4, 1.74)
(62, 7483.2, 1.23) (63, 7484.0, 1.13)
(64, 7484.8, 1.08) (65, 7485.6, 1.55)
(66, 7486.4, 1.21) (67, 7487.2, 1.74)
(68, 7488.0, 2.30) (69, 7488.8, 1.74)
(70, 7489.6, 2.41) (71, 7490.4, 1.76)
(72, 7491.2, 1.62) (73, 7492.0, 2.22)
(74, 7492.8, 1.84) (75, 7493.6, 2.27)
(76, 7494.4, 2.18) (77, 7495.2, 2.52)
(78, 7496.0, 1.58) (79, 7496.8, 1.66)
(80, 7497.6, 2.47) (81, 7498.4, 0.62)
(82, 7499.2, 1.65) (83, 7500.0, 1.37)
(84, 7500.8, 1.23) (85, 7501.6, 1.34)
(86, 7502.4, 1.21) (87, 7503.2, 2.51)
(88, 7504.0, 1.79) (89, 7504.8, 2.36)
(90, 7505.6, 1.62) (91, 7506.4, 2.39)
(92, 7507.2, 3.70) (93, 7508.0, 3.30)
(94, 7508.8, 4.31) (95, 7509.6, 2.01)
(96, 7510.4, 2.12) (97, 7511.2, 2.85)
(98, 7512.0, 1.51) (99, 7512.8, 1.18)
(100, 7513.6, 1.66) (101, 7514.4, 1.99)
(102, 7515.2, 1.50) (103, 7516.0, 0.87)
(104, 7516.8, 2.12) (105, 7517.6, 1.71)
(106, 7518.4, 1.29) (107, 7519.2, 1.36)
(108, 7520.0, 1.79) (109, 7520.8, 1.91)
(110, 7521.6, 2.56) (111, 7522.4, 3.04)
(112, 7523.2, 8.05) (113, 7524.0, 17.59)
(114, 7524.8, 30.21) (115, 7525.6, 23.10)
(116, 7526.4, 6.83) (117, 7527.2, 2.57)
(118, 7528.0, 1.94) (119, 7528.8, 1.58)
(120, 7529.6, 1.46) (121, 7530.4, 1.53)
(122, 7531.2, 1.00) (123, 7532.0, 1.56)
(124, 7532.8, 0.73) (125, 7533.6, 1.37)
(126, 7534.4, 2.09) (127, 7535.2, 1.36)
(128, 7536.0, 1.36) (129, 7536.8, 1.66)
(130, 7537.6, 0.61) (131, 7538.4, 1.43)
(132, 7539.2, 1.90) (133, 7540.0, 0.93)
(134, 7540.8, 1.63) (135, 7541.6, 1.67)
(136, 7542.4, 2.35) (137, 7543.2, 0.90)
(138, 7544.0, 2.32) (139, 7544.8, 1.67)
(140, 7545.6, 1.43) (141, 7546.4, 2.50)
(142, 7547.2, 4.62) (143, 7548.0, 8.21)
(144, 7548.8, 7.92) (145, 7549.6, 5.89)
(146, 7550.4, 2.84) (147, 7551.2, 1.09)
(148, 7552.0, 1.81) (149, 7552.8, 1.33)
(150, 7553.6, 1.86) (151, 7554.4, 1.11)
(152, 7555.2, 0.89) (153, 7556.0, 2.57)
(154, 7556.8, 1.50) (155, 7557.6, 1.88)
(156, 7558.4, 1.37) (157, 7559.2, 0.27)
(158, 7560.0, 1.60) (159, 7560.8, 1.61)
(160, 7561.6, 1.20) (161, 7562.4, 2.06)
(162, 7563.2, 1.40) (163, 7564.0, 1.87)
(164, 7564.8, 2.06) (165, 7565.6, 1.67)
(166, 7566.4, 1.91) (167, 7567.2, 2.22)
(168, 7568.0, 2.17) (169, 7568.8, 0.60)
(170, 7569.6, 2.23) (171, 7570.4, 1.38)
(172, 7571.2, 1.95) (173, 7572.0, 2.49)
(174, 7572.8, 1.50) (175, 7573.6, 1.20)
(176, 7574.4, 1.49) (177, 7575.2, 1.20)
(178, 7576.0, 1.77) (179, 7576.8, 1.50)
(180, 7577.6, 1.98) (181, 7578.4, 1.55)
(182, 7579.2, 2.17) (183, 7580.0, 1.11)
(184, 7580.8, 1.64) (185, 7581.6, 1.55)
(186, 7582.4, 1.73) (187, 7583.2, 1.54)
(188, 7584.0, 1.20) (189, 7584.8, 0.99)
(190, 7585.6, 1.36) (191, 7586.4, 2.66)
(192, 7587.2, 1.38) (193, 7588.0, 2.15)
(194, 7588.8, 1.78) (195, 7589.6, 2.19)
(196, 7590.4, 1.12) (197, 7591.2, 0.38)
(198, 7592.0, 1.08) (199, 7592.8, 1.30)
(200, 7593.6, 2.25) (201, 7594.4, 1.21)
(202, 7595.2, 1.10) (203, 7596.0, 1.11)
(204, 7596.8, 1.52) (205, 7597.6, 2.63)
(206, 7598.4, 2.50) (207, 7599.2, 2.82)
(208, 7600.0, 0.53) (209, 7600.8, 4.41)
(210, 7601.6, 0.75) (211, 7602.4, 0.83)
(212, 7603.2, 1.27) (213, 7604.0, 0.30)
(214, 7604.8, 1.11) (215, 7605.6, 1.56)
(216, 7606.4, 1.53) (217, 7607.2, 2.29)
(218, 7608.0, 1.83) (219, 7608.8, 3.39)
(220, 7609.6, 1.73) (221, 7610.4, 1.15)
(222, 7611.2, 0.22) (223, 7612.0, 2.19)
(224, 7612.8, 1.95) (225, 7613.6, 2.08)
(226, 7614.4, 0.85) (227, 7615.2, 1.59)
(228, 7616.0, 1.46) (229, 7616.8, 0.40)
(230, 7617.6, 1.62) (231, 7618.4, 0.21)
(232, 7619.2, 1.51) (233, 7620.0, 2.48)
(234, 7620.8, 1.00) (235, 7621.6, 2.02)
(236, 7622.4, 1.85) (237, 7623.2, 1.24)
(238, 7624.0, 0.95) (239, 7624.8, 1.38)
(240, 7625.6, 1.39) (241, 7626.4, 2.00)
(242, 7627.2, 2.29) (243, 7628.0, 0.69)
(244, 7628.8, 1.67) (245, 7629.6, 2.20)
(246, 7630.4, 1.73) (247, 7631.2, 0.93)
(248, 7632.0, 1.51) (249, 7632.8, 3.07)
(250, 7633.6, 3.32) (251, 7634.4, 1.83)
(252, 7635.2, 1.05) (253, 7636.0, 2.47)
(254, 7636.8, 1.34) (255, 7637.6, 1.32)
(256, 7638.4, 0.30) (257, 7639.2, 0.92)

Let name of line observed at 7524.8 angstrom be H-alpha 6563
